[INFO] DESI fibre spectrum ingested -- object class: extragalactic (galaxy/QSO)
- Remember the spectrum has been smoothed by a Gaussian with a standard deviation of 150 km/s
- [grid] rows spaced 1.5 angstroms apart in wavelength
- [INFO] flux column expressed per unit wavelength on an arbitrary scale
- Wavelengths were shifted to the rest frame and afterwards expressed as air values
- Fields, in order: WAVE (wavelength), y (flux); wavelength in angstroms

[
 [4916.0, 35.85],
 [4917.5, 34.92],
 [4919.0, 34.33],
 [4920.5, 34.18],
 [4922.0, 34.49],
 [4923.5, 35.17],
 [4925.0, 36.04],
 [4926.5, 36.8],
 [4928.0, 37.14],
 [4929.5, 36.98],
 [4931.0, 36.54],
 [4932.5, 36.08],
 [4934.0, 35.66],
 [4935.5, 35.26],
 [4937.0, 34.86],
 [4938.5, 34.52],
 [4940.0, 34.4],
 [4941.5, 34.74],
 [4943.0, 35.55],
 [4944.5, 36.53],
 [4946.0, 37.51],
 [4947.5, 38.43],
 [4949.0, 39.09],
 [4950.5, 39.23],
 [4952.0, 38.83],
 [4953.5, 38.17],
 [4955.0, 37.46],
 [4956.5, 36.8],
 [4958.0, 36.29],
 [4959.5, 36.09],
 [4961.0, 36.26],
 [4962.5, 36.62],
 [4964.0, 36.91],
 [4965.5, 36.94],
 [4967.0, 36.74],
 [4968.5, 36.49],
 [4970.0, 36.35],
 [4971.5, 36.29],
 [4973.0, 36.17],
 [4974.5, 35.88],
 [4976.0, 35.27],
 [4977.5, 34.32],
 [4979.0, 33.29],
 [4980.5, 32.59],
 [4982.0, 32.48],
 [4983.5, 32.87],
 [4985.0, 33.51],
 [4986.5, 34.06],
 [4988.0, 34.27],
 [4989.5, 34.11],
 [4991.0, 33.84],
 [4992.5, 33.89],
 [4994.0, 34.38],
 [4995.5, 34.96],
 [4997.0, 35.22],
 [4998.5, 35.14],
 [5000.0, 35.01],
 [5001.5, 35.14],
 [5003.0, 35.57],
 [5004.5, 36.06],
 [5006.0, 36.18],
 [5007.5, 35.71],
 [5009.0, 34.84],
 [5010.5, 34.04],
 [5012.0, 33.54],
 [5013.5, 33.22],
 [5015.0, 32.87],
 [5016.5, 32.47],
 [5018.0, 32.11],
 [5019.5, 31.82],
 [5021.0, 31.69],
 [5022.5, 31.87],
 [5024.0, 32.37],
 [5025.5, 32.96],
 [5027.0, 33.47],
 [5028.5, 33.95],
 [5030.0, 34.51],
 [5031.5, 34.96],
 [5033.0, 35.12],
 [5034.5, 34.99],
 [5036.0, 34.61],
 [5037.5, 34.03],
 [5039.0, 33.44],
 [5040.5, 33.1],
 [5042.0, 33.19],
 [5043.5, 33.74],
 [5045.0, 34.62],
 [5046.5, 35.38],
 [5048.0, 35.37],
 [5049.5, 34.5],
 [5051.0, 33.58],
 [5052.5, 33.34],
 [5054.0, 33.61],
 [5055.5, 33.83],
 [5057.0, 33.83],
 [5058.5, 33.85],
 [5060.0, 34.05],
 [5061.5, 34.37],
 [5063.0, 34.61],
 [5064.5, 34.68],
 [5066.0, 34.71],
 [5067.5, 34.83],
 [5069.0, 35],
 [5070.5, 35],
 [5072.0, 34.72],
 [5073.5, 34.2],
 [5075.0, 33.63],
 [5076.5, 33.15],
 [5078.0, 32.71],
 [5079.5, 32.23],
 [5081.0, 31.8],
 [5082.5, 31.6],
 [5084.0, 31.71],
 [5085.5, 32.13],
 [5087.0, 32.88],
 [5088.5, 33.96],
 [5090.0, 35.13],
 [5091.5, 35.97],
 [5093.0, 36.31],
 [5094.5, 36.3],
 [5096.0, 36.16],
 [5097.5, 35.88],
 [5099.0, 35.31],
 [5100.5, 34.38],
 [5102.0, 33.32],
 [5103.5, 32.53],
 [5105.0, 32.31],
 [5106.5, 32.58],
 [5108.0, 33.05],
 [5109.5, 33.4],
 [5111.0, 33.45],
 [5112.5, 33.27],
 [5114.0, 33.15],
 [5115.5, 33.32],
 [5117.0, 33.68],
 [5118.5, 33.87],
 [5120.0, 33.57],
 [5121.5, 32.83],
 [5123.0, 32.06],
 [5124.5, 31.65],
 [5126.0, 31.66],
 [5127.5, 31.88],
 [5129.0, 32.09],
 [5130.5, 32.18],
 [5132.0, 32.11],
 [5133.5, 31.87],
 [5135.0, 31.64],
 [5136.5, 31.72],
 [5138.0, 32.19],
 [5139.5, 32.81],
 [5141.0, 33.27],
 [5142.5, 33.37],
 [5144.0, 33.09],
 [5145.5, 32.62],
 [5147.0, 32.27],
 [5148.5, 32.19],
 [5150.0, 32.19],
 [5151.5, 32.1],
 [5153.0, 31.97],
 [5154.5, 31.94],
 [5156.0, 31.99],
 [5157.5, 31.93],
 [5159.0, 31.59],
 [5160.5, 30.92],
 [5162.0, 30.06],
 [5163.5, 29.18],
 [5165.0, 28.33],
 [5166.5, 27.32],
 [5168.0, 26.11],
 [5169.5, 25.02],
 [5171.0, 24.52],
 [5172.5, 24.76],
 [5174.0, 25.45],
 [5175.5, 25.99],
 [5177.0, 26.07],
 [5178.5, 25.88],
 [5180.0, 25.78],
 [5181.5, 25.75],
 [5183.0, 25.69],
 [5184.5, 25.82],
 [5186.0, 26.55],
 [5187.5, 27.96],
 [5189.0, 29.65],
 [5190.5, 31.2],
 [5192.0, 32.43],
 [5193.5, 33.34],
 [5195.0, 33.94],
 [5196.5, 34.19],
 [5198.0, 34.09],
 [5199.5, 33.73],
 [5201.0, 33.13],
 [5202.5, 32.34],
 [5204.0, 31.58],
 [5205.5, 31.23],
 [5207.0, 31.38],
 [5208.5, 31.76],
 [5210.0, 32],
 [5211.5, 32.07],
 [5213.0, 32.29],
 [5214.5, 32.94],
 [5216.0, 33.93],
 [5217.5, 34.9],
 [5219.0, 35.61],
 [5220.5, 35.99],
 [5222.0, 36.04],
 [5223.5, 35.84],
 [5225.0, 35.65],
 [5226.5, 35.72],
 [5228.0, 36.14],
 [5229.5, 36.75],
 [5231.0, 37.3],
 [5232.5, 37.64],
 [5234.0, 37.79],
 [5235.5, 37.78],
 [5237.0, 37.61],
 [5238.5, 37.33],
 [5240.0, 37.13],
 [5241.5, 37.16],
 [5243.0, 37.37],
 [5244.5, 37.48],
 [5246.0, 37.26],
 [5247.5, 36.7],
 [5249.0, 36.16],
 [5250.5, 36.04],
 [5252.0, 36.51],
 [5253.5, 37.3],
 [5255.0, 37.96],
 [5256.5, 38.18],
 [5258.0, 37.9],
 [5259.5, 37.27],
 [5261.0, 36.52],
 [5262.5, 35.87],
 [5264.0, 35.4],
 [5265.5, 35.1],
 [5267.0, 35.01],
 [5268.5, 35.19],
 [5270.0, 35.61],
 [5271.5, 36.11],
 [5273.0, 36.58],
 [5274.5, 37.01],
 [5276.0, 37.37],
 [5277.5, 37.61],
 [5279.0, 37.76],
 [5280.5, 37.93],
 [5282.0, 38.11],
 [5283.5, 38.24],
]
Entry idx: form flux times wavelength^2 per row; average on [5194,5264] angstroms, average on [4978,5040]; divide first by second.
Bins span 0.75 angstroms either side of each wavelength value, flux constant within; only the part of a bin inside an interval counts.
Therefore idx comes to 1.14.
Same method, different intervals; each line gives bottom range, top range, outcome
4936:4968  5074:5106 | 0.97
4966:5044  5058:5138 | 1.01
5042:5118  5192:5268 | 1.11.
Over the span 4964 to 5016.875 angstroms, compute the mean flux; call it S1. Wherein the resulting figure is 34.7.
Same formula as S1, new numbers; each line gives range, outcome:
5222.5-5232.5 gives 36.3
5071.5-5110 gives 33.7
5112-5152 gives 32.5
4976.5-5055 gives 34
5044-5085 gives 33.9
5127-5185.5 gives 29.8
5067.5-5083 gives 33.5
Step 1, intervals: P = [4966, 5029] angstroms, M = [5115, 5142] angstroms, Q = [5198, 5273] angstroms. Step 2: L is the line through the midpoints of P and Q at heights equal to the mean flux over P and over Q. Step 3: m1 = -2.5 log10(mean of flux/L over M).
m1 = 0.08 mag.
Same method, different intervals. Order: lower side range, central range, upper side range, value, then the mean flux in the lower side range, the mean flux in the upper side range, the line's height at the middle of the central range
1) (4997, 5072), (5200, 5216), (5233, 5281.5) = 0.13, 34.1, 36.9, 36.3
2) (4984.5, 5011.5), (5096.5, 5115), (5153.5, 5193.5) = -0.10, 34.8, 28.1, 30.7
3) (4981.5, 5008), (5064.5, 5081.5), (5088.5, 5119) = 0.01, 34.6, 34.2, 34.3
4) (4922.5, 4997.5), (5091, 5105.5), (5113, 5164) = -0.06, 35.8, 32.2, 33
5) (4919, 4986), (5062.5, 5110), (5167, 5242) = 0.00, 35.9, 32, 33.8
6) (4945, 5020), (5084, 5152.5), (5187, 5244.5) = 0.05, 35.3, 34.4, 34.8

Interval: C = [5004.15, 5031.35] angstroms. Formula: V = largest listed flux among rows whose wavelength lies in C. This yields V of 36.18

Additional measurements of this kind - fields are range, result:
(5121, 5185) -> 33.37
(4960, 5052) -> 36.94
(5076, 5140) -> 36.31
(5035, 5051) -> 35.38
